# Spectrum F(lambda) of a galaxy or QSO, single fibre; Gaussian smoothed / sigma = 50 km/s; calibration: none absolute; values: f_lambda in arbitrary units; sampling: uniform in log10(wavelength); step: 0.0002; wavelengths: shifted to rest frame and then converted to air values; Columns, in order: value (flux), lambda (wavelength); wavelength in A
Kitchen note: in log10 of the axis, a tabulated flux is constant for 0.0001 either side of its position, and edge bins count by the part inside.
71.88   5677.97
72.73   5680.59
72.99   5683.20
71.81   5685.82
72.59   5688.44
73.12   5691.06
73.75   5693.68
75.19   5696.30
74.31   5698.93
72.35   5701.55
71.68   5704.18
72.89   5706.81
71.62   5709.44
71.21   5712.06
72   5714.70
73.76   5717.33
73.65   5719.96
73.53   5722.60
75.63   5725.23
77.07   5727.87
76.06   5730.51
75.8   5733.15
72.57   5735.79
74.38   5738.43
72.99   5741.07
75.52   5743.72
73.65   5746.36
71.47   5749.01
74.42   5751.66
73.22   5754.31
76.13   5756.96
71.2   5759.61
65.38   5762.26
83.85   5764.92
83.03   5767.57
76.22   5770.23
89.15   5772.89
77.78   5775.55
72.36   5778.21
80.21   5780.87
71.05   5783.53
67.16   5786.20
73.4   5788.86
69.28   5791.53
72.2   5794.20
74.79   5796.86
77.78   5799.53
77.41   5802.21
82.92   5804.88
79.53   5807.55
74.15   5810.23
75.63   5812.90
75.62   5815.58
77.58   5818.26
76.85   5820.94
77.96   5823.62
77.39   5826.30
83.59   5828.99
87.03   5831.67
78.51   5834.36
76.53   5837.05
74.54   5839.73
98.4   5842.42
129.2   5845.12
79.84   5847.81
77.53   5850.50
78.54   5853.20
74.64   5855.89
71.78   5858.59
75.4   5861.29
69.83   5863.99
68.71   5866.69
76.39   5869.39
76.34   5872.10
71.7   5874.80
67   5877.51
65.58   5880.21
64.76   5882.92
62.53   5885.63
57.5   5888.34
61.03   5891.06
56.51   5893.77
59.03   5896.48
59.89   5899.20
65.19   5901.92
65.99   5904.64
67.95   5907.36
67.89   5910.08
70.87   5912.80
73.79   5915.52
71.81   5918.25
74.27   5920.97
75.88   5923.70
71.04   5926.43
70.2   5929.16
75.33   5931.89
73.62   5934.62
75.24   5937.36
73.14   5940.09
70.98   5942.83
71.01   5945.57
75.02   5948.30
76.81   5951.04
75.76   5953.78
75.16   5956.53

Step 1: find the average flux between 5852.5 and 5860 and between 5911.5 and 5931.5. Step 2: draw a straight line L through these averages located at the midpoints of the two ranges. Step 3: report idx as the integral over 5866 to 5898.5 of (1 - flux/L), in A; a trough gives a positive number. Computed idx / 3.7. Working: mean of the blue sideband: 74.7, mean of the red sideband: 72.7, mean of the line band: 65.4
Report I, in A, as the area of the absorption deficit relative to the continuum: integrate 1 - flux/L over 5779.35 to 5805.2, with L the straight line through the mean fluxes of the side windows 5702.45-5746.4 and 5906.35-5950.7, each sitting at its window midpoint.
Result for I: -0.3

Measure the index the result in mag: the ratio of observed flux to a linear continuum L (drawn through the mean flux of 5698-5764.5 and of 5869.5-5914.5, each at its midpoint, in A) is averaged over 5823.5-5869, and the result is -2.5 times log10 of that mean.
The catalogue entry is -0.197 mag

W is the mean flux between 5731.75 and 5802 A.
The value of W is 74.8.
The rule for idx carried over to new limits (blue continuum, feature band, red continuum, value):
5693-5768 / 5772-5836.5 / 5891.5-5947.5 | -4.3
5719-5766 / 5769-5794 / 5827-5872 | 0.5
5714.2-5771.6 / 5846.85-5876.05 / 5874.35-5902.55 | -4.4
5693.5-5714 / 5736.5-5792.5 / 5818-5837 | 1.0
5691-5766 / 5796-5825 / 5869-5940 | -2.5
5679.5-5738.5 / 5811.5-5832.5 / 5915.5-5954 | -1.5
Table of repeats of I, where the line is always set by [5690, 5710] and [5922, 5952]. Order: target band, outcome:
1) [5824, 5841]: -1.4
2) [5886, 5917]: 3.9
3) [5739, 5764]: 0.1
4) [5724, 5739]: -0.4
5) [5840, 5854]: -3.5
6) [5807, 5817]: -0.4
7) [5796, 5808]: -0.9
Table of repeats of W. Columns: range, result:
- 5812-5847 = 83.8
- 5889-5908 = 61.8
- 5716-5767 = 74.4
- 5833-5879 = 79.1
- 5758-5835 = 76.8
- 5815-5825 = 77.1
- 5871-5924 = 66.6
